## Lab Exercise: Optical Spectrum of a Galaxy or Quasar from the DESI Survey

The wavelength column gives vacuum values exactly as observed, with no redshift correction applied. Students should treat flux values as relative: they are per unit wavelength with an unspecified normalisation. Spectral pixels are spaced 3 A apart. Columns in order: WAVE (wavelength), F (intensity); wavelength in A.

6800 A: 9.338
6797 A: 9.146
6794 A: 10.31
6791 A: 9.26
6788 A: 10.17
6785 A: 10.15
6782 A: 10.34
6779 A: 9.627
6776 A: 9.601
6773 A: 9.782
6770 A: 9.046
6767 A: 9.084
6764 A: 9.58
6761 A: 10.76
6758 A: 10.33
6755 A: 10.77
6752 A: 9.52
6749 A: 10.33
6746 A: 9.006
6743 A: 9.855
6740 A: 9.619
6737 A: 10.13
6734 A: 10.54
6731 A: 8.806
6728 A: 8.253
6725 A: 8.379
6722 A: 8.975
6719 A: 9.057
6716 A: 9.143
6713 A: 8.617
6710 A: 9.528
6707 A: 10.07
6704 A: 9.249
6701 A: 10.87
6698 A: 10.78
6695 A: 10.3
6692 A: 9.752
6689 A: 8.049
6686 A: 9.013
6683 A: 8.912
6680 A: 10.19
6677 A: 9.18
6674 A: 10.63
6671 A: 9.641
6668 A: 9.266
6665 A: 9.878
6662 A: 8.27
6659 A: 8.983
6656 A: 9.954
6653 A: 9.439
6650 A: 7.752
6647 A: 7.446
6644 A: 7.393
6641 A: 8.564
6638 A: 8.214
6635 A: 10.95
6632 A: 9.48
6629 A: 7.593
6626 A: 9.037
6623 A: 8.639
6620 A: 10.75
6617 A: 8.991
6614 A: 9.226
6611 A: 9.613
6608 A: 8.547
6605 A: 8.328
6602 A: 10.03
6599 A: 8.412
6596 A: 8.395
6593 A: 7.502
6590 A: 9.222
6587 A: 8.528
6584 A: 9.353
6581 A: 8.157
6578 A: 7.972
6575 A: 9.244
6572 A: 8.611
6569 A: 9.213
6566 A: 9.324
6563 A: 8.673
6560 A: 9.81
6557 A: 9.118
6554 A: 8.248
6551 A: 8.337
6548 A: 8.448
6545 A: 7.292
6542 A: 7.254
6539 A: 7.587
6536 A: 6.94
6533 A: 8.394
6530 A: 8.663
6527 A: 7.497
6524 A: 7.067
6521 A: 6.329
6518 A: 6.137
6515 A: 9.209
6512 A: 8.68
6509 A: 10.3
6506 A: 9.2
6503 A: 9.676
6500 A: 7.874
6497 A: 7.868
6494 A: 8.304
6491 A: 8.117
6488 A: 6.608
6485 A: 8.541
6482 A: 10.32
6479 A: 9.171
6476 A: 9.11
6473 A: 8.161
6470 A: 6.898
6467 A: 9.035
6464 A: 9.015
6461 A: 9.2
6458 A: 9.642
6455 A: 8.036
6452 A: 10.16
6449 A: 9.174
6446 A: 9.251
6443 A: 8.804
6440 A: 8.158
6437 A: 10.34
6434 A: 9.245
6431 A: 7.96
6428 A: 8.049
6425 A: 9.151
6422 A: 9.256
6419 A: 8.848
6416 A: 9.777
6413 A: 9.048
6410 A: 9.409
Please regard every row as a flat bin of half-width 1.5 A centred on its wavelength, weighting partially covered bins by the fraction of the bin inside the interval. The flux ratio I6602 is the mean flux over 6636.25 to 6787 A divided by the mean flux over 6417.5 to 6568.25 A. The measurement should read 1.10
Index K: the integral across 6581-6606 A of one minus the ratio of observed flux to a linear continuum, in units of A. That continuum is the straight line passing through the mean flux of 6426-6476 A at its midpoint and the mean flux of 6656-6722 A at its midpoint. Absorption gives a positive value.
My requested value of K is 1.4 A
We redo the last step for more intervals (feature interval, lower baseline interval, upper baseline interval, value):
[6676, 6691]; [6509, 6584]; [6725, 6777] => 0.2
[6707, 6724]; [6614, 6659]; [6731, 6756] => 0.9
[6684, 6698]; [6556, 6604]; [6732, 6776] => 0.1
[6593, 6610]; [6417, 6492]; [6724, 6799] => 1.1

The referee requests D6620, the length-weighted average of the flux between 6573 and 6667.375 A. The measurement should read 8.84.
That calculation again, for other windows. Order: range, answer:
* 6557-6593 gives 8.87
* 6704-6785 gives 9.57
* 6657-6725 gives 9.45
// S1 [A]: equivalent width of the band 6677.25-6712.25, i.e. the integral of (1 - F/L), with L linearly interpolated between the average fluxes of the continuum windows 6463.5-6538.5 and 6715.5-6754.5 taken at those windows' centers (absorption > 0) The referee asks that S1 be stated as -1.7 A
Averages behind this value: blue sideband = 8.27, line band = 9.66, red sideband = 9.4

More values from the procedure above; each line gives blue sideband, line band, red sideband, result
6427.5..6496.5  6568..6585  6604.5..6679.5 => 0.41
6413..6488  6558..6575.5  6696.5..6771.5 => 0.13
